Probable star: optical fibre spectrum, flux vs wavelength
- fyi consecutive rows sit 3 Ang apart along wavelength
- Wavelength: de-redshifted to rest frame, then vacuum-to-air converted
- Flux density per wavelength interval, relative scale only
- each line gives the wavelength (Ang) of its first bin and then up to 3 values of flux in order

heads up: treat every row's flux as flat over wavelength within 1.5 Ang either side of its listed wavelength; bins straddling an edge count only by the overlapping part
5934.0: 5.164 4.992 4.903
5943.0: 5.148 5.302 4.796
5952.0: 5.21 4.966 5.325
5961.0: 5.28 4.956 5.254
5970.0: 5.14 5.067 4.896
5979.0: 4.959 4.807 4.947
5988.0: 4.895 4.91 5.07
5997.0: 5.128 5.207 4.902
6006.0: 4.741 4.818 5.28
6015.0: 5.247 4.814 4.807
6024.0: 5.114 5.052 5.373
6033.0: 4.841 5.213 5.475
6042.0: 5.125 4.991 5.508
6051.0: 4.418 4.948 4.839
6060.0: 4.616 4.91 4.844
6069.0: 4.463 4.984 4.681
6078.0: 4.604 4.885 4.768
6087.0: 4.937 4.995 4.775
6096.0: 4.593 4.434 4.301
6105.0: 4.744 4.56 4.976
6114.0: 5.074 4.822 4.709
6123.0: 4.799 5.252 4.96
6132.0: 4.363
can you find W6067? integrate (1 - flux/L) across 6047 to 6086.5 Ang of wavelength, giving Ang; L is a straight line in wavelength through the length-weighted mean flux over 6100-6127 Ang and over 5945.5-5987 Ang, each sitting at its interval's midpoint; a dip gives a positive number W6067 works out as 0.60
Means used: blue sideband 5.06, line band 4.8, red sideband 4.79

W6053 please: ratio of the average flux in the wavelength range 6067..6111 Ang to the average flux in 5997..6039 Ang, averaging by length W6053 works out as 0.93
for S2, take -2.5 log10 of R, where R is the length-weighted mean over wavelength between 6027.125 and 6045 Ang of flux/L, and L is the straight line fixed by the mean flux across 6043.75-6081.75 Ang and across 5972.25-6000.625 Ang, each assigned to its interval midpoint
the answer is -0.06 mag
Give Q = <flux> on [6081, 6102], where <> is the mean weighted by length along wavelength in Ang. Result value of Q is 4.73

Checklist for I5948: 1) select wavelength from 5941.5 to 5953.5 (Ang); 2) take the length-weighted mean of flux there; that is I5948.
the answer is 5.11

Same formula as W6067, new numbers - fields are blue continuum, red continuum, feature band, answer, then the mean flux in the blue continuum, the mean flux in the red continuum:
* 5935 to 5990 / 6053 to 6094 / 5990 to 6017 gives -0.4 Ang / 5.05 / 4.8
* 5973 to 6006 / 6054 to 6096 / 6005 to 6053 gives -1.7 Ang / 4.97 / 4.79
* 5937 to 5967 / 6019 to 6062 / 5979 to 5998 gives 0.4 Ang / 5.1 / 5.02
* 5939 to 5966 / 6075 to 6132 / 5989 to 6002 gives -0.1 Ang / 5.1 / 4.77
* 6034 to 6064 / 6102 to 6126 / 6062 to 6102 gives 1.3 Ang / 5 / 4.81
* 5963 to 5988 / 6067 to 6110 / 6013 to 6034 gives -0.8 Ang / 5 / 4.7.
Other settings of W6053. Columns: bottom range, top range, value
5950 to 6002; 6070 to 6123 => 0.94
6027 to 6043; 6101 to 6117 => 0.92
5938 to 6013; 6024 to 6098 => 0.98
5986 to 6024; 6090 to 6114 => 0.94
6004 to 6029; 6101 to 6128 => 0.97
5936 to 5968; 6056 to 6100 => 0.93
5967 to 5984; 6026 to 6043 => 1.04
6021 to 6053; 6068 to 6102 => 0.93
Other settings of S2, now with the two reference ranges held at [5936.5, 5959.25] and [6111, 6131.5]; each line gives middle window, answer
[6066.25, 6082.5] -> 0.050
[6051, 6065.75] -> 0.041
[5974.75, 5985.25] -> 0.033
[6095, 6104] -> 0.111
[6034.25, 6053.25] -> -0.027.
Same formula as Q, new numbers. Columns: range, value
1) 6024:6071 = 4.98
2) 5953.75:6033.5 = 5.03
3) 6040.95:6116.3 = 4.8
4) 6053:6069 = 4.79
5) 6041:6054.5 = 5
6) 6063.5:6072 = 4.74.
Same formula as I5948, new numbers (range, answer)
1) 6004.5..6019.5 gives 4.98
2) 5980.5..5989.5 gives 4.88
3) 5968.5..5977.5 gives 5.03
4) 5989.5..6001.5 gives 5.08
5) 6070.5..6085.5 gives 4.78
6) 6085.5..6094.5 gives 4.9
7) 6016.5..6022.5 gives 4.81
